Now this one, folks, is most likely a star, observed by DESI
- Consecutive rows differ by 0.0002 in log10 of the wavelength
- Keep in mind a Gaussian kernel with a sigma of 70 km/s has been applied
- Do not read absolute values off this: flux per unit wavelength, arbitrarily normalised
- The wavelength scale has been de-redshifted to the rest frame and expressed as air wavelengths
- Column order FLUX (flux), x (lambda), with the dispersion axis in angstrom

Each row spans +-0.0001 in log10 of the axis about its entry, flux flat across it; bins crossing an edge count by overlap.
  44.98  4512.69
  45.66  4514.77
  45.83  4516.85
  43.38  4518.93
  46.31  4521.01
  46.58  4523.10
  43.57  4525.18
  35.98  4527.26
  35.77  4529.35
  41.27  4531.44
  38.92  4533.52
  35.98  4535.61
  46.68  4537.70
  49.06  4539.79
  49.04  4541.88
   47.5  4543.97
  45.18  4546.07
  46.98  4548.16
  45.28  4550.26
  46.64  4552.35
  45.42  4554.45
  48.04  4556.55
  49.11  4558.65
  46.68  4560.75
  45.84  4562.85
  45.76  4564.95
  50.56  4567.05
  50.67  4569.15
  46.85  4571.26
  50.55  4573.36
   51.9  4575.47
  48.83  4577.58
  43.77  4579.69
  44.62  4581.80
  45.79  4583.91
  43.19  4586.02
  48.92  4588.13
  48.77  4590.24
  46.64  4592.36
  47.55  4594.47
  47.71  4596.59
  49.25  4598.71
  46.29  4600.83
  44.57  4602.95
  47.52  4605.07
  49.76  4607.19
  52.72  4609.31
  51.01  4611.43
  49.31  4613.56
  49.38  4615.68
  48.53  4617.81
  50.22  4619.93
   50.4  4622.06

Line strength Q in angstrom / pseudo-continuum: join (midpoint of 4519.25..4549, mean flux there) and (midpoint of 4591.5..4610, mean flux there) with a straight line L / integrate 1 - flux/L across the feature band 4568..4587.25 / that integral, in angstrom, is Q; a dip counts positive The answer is -0.4 angstrom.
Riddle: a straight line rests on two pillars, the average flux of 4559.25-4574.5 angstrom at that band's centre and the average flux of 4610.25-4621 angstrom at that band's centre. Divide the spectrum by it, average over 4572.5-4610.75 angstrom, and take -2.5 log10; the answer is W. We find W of 0.03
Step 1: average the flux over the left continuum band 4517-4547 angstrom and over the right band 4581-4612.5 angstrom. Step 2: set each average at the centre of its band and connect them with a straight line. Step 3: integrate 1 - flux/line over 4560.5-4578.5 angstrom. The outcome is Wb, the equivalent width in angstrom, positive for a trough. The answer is -1.1 angstrom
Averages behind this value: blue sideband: 43.3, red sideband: 47.6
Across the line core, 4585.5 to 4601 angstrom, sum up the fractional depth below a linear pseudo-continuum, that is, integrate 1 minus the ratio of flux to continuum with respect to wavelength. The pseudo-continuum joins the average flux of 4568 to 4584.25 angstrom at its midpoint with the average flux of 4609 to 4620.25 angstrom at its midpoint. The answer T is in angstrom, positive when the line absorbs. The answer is 0.4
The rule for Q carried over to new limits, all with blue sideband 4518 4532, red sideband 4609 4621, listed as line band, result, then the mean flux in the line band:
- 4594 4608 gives 0.4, 47.5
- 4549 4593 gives -1.3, 47.3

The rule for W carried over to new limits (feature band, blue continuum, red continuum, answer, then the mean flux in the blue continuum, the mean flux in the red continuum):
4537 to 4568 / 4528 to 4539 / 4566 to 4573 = -0.06 mag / 39.8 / 49.5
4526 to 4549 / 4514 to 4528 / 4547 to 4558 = 0.06 mag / 44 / 46.5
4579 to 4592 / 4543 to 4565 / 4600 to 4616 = 0.05 mag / 46.6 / 48.8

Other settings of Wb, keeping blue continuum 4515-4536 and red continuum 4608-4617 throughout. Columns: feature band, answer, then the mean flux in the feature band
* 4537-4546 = -0.9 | 47.8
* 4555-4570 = -0.8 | 48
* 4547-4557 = -0.4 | 46.4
